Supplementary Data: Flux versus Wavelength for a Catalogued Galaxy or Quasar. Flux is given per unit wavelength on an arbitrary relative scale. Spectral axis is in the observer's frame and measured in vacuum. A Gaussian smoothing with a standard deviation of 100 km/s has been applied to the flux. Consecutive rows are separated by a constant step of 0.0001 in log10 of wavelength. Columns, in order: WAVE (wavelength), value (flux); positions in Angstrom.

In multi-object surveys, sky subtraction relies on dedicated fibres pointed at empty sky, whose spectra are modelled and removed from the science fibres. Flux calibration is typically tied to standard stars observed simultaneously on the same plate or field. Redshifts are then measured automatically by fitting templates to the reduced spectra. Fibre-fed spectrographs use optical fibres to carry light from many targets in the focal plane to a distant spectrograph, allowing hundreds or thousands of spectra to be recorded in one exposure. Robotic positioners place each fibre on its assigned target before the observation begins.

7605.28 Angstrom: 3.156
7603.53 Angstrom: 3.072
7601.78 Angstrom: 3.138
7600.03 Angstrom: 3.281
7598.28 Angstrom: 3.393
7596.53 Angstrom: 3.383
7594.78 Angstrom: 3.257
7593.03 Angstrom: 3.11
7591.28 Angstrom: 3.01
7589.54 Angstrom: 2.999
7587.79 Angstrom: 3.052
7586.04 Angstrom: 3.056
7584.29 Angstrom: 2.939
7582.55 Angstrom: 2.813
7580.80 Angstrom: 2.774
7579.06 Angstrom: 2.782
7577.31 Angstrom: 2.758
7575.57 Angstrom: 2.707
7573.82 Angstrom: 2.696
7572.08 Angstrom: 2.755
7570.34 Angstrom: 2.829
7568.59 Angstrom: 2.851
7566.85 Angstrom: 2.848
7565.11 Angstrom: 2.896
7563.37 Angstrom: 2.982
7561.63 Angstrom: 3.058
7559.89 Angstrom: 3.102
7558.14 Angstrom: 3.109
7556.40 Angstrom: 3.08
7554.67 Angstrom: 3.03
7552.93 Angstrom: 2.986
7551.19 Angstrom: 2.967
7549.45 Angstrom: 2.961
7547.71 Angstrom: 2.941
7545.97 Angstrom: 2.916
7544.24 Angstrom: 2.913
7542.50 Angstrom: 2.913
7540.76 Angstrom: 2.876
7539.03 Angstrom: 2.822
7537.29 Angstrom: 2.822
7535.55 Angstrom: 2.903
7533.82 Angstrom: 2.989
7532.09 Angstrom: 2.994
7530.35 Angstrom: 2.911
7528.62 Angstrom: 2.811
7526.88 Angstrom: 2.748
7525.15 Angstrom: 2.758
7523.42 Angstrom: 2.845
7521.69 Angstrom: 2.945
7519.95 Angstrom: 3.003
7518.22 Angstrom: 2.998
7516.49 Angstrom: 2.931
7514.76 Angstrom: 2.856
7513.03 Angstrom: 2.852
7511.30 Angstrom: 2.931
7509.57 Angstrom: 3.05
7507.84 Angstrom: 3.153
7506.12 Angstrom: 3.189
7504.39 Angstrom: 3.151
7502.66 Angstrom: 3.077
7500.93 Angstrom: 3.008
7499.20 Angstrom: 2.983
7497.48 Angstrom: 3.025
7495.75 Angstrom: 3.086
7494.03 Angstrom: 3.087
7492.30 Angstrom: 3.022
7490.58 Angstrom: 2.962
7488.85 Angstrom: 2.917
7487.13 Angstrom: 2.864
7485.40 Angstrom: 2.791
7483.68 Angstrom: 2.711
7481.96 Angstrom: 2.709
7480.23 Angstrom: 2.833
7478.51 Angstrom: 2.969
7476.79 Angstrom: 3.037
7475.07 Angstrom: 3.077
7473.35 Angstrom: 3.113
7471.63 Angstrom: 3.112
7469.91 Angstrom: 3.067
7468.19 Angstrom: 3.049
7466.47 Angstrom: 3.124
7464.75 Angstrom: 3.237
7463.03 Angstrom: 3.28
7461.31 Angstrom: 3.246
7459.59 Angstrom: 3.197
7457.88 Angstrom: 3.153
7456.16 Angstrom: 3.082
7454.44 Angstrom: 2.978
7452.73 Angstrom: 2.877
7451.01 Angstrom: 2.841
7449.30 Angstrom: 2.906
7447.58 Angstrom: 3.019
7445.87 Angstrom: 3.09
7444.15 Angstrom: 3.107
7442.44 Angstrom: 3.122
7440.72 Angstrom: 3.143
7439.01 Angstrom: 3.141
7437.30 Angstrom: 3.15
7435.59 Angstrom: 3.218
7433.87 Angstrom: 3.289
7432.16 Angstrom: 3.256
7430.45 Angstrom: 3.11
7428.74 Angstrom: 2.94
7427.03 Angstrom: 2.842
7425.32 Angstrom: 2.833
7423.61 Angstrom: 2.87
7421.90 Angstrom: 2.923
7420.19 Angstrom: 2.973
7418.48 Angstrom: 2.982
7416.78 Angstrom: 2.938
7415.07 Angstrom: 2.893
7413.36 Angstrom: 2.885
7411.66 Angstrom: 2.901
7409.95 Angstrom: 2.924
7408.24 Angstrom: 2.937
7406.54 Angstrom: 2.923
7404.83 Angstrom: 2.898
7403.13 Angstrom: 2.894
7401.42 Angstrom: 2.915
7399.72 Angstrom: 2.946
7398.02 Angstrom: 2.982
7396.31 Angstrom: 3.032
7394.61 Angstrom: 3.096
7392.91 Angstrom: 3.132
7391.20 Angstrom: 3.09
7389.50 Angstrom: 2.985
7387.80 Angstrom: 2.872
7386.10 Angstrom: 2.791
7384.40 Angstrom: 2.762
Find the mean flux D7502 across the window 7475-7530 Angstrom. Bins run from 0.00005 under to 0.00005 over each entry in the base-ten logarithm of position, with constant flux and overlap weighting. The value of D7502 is 2.95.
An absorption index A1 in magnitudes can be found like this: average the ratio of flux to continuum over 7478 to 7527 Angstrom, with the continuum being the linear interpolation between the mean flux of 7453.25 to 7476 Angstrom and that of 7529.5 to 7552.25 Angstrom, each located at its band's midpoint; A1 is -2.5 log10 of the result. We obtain 0.03 mag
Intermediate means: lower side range 3.13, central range 2.95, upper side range 2.92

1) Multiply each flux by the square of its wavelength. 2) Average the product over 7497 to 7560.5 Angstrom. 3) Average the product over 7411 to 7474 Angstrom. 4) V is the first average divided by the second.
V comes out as 0.99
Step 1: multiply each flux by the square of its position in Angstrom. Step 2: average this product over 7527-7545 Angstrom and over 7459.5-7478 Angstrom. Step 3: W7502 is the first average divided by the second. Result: 0.94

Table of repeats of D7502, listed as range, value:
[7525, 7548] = 2.88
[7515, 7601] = 2.95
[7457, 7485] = 3.05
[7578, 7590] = 2.91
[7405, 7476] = 3.04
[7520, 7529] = 2.84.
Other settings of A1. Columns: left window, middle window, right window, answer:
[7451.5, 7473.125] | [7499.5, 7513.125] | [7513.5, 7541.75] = -0.035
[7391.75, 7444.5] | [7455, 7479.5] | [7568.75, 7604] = -0.043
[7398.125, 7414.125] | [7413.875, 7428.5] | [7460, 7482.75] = 0.017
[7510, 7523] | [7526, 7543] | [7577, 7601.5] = 0.031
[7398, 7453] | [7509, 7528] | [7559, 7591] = 0.011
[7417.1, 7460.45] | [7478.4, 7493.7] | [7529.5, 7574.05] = 0.048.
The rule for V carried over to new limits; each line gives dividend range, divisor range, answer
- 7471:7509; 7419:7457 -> 1.00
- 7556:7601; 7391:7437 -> 1.04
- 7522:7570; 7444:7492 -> 0.99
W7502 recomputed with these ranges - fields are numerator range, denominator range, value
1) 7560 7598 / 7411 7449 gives 1.01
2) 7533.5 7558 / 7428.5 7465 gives 0.97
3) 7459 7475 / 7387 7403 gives 1.07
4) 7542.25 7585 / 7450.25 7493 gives 0.99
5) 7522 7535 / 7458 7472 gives 0.92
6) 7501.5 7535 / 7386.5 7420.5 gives 1.03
